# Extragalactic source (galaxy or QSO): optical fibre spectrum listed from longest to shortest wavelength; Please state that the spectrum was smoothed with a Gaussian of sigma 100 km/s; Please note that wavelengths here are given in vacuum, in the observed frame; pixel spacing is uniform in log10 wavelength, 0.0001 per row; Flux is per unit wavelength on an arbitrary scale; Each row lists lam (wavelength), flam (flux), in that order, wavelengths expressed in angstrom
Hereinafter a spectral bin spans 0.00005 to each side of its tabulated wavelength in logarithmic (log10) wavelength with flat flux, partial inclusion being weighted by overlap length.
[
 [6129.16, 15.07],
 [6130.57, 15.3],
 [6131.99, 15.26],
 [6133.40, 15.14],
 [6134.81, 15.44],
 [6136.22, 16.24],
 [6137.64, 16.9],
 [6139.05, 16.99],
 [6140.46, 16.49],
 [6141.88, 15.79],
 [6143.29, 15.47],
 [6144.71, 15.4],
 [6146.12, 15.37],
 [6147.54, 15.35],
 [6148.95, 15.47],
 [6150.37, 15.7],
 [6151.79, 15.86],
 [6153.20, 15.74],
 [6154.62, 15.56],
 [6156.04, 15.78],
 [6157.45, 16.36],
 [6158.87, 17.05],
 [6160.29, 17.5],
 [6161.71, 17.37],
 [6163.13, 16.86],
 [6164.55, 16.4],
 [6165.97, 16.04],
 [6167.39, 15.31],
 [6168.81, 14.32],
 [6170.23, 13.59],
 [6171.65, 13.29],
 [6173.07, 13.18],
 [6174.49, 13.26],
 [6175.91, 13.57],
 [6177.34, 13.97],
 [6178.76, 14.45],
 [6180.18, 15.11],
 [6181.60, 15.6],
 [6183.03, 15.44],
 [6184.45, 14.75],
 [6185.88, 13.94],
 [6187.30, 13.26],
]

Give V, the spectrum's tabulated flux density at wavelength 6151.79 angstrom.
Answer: 15.86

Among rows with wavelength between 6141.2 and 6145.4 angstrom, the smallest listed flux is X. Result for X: 15.4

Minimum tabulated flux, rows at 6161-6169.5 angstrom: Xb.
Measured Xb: 14.32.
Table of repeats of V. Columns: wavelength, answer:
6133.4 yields 15.14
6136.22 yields 16.24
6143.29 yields 15.47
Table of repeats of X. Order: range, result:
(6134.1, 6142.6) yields 15.44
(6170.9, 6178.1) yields 13.18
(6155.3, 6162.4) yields 15.78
